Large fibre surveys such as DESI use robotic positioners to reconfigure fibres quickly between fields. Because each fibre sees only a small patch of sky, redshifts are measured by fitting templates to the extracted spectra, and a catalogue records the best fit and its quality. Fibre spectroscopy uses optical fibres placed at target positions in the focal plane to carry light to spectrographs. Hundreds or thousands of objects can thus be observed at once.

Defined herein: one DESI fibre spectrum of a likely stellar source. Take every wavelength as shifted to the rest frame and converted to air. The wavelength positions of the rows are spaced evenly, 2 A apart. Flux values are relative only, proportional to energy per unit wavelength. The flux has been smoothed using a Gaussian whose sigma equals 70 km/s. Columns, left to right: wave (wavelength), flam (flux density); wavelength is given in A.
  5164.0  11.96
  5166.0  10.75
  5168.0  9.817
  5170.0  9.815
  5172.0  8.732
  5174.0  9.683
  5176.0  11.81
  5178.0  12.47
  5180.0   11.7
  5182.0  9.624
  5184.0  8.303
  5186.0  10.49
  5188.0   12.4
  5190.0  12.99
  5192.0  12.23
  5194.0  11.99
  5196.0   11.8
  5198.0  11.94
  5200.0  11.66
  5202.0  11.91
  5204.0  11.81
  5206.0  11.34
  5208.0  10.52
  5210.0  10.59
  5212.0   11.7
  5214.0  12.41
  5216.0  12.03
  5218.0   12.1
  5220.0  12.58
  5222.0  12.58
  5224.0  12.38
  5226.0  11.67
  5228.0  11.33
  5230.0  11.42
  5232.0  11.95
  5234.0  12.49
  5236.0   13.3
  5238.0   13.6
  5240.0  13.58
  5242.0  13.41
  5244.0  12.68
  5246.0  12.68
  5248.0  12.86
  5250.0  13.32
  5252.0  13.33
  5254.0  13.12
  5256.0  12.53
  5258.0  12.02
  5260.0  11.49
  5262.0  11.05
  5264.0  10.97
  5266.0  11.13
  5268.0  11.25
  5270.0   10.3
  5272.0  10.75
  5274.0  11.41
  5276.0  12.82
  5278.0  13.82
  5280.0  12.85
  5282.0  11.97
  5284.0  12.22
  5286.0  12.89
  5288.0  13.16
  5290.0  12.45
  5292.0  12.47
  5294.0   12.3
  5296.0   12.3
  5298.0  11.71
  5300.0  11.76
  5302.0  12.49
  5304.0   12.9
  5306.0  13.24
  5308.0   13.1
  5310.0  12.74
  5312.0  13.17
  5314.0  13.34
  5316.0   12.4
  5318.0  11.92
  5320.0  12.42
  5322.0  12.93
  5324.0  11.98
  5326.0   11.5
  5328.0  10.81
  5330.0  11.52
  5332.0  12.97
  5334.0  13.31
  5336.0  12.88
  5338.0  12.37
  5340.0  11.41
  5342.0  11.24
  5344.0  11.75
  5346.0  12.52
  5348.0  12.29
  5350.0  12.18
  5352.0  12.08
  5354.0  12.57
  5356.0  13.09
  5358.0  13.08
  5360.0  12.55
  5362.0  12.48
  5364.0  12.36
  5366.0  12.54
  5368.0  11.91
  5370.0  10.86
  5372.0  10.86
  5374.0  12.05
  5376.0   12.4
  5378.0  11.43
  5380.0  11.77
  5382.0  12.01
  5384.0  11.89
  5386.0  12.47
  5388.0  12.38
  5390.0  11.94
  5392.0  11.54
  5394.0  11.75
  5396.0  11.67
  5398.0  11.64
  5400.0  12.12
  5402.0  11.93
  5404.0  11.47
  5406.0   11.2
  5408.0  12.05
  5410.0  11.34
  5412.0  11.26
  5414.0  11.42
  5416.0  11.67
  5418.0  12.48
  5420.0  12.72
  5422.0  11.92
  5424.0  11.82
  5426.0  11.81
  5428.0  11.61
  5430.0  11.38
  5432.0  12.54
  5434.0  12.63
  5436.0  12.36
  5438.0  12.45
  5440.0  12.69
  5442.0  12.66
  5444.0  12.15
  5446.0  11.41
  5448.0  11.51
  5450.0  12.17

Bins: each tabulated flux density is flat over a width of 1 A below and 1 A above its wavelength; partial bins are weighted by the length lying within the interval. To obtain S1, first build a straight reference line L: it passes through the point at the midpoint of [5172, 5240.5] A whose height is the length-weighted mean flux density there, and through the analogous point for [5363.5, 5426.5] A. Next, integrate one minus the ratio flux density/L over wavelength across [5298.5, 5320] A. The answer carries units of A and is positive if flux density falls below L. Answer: -1.6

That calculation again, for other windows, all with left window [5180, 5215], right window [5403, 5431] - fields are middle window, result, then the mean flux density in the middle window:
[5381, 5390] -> -0.4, 12.2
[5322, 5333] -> -0.3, 11.9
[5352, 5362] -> -0.9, 12.7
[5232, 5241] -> -1.3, 13.1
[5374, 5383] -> -0.2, 11.9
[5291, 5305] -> -0.9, 12.3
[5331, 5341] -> -0.8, 12.6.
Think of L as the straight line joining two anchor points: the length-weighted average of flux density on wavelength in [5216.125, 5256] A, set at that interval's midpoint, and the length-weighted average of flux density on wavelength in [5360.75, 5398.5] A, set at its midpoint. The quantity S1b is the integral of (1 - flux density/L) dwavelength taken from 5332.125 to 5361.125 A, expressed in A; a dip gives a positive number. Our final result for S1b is -0.8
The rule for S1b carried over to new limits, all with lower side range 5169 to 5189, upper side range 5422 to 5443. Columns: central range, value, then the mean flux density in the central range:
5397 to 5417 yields 0.7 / 11.6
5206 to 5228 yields -2.2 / 11.8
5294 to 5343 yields -4.0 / 12.3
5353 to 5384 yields -1.0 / 12.1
